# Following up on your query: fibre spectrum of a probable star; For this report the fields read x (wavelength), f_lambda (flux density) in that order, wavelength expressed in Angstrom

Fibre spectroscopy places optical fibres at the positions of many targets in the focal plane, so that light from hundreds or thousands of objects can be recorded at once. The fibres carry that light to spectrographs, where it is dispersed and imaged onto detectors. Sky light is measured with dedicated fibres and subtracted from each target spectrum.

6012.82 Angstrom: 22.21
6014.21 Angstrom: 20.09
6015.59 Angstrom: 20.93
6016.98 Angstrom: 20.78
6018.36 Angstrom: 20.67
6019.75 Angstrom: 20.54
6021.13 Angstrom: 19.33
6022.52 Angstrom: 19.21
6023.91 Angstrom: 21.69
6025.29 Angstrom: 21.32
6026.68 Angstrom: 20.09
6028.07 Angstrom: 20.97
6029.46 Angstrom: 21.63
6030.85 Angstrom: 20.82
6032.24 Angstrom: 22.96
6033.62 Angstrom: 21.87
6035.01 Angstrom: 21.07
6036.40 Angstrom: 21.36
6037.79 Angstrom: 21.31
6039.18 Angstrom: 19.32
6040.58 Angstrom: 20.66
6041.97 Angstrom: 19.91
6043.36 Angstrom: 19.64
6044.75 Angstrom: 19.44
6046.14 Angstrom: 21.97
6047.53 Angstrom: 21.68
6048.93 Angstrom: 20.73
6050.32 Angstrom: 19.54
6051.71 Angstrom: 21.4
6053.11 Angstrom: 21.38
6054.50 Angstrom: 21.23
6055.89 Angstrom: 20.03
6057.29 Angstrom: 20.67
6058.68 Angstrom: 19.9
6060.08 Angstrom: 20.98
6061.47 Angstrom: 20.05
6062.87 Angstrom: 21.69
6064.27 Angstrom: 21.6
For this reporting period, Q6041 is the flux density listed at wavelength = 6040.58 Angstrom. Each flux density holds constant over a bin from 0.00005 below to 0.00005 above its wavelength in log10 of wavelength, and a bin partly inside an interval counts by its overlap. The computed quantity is 20.66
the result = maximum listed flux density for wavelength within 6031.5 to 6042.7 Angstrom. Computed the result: 22.96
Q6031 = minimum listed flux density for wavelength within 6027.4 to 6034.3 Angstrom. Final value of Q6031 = 20.82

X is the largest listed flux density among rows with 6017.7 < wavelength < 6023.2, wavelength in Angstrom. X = 20.67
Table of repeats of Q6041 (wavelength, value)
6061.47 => 20.05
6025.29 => 21.32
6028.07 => 20.97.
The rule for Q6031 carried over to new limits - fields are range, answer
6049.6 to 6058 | 19.54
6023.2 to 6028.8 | 20.09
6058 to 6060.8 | 19.9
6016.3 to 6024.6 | 19.21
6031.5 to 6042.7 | 19.32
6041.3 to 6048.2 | 19.44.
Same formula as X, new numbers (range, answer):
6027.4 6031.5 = 21.63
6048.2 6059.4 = 21.4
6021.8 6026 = 21.69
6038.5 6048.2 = 21.97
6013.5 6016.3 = 20.93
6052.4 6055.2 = 21.38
